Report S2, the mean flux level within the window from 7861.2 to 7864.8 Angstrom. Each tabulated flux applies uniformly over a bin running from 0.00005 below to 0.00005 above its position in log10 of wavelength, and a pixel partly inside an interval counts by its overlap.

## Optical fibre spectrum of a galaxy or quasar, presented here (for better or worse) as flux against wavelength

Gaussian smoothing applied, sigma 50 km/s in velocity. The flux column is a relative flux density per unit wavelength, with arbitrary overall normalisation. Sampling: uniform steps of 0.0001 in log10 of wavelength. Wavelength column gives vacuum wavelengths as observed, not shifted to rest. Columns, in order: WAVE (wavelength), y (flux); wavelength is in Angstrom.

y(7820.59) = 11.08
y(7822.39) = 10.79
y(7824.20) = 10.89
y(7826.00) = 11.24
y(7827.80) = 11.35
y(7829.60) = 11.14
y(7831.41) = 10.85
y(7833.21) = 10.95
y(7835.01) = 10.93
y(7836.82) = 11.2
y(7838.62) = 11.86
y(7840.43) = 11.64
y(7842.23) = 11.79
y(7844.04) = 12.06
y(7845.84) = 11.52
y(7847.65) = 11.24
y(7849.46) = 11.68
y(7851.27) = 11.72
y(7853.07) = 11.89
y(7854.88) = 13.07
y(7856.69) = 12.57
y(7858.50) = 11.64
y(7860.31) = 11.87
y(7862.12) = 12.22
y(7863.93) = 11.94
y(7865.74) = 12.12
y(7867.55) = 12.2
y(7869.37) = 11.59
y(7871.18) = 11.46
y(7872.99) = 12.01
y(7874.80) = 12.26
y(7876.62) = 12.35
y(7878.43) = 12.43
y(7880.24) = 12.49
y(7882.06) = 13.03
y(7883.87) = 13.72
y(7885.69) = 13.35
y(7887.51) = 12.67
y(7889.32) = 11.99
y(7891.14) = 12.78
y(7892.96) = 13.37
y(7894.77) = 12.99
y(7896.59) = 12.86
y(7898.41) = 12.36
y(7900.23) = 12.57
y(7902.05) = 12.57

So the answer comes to 12.1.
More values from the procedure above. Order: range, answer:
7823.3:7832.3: 11.1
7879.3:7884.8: 13.1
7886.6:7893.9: 12.7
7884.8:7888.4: 13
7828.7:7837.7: 11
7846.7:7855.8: 11.9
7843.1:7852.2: 11.6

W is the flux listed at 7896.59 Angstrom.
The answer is 12.86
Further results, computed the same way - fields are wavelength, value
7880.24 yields 12.49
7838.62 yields 11.86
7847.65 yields 11.24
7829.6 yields 11.14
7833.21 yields 10.95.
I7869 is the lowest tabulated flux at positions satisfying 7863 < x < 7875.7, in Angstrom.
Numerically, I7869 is 11.46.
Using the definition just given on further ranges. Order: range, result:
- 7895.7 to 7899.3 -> 12.36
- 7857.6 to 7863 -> 11.64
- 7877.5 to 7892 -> 11.99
